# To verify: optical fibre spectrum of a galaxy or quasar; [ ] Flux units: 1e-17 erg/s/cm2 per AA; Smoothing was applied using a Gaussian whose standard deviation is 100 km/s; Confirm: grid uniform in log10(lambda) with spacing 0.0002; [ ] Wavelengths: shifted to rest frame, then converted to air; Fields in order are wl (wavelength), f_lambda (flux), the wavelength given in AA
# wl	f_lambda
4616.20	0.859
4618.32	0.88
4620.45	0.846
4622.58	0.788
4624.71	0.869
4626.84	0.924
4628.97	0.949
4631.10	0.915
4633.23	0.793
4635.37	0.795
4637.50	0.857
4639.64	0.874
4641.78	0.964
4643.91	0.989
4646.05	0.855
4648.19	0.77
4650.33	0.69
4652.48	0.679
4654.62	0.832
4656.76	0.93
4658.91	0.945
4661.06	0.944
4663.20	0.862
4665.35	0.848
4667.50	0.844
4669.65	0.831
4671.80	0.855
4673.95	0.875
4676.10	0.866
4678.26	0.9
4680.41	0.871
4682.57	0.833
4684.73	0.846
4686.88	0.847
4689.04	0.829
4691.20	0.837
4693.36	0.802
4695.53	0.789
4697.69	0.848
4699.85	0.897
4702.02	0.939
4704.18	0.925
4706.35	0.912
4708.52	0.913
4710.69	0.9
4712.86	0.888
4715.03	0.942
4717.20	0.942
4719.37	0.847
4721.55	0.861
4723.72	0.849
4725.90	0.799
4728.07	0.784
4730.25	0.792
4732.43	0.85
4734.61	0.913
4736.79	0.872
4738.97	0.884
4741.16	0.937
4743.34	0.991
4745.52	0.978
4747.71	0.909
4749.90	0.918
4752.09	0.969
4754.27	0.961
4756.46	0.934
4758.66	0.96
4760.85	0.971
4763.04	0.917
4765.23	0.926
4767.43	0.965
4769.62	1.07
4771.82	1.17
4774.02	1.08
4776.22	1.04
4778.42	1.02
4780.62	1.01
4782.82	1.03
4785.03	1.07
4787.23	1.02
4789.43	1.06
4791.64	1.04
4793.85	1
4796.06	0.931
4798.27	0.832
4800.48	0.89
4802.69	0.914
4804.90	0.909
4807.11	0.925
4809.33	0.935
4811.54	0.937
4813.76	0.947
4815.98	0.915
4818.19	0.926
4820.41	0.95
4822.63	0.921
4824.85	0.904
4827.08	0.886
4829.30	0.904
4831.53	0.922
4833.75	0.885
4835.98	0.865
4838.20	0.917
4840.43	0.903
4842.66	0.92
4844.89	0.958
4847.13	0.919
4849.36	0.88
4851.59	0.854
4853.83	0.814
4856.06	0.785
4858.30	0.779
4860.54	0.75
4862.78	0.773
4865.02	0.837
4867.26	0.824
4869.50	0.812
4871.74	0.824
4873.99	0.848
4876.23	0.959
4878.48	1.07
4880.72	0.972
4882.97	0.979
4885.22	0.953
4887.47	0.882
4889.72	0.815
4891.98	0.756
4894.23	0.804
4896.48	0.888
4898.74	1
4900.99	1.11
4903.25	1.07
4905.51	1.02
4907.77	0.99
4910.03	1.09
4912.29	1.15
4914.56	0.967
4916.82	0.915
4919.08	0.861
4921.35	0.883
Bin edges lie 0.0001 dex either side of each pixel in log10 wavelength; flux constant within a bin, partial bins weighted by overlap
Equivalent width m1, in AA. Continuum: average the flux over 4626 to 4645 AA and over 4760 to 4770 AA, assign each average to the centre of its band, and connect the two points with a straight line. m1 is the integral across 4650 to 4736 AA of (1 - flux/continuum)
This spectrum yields 6.0 AA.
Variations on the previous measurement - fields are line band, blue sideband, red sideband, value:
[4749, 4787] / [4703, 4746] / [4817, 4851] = -4.4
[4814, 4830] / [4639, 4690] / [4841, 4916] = -0.4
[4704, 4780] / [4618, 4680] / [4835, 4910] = -4.8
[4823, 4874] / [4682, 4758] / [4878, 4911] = 4.2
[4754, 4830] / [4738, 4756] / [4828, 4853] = -3.7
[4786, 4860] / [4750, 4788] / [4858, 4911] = 3.7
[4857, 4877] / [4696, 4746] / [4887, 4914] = 2.8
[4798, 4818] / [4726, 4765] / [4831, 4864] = -0.8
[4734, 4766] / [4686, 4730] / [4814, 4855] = -2.1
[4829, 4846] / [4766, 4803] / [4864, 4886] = 0.7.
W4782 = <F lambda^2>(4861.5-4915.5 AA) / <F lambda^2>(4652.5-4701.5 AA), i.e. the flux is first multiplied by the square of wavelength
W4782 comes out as 1.2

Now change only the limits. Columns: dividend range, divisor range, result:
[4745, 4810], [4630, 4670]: 1.21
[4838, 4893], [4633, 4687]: 1.11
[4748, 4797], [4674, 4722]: 1.18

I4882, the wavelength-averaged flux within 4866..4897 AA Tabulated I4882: 0.885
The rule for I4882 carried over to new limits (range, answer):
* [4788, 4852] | 0.924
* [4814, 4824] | 0.93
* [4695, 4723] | 0.894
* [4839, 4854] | 0.898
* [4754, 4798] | 1.01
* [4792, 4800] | 0.929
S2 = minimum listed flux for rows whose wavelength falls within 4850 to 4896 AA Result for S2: 0.75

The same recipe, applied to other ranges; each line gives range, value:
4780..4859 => 0.779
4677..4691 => 0.829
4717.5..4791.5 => 0.784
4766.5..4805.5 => 0.832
